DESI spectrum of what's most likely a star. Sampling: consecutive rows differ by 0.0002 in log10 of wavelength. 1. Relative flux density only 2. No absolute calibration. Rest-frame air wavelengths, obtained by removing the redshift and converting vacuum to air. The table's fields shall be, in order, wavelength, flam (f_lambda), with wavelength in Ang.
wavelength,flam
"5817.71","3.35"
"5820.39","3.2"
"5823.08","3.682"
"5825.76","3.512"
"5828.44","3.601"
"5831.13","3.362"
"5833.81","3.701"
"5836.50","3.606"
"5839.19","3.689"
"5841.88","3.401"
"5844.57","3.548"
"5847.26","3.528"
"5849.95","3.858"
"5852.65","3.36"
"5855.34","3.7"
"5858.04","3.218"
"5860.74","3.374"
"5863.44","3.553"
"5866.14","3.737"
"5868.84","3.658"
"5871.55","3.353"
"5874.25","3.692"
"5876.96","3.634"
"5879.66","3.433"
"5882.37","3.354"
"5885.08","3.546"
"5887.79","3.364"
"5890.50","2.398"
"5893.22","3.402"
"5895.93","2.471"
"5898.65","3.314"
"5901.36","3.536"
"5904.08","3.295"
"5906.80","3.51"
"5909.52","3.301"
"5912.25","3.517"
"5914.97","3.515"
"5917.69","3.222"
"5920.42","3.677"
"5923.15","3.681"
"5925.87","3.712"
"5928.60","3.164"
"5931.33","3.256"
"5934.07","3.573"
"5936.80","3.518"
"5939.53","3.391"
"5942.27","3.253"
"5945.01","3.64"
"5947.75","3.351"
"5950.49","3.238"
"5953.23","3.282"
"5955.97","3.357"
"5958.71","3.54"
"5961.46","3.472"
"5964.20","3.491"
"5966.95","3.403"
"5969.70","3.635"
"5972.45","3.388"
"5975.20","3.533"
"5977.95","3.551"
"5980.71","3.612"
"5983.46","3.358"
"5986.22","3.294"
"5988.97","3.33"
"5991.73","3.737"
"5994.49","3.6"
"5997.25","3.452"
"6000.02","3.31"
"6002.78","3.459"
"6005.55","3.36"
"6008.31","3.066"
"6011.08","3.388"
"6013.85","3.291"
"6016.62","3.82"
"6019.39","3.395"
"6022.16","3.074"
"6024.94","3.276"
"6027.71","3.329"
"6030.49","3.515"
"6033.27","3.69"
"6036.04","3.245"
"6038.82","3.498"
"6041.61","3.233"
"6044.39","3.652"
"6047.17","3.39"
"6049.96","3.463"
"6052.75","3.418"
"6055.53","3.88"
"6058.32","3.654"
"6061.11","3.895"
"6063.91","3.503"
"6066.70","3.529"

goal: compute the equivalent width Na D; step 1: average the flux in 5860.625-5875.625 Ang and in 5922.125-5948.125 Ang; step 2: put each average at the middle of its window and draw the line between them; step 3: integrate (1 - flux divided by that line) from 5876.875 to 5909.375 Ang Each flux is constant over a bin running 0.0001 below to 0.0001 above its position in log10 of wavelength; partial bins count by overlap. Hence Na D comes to 2.5 Ang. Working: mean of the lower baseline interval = 3.58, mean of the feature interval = 3.26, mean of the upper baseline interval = 3.45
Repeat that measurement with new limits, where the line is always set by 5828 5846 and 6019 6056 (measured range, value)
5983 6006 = 0.08 Ang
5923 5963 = 0.74 Ang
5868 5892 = 1.04 Ang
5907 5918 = 0.28 Ang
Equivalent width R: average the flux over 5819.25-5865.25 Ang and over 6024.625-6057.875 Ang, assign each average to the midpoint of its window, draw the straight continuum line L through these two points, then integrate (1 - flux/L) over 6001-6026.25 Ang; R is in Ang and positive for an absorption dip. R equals 1.0 Ang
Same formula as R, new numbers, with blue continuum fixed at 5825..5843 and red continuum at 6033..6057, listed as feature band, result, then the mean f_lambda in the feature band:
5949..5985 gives 0.7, 3.45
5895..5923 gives 1.3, 3.36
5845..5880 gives 0.0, 3.55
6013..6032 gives 0.6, 3.39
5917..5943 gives 0.5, 3.45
